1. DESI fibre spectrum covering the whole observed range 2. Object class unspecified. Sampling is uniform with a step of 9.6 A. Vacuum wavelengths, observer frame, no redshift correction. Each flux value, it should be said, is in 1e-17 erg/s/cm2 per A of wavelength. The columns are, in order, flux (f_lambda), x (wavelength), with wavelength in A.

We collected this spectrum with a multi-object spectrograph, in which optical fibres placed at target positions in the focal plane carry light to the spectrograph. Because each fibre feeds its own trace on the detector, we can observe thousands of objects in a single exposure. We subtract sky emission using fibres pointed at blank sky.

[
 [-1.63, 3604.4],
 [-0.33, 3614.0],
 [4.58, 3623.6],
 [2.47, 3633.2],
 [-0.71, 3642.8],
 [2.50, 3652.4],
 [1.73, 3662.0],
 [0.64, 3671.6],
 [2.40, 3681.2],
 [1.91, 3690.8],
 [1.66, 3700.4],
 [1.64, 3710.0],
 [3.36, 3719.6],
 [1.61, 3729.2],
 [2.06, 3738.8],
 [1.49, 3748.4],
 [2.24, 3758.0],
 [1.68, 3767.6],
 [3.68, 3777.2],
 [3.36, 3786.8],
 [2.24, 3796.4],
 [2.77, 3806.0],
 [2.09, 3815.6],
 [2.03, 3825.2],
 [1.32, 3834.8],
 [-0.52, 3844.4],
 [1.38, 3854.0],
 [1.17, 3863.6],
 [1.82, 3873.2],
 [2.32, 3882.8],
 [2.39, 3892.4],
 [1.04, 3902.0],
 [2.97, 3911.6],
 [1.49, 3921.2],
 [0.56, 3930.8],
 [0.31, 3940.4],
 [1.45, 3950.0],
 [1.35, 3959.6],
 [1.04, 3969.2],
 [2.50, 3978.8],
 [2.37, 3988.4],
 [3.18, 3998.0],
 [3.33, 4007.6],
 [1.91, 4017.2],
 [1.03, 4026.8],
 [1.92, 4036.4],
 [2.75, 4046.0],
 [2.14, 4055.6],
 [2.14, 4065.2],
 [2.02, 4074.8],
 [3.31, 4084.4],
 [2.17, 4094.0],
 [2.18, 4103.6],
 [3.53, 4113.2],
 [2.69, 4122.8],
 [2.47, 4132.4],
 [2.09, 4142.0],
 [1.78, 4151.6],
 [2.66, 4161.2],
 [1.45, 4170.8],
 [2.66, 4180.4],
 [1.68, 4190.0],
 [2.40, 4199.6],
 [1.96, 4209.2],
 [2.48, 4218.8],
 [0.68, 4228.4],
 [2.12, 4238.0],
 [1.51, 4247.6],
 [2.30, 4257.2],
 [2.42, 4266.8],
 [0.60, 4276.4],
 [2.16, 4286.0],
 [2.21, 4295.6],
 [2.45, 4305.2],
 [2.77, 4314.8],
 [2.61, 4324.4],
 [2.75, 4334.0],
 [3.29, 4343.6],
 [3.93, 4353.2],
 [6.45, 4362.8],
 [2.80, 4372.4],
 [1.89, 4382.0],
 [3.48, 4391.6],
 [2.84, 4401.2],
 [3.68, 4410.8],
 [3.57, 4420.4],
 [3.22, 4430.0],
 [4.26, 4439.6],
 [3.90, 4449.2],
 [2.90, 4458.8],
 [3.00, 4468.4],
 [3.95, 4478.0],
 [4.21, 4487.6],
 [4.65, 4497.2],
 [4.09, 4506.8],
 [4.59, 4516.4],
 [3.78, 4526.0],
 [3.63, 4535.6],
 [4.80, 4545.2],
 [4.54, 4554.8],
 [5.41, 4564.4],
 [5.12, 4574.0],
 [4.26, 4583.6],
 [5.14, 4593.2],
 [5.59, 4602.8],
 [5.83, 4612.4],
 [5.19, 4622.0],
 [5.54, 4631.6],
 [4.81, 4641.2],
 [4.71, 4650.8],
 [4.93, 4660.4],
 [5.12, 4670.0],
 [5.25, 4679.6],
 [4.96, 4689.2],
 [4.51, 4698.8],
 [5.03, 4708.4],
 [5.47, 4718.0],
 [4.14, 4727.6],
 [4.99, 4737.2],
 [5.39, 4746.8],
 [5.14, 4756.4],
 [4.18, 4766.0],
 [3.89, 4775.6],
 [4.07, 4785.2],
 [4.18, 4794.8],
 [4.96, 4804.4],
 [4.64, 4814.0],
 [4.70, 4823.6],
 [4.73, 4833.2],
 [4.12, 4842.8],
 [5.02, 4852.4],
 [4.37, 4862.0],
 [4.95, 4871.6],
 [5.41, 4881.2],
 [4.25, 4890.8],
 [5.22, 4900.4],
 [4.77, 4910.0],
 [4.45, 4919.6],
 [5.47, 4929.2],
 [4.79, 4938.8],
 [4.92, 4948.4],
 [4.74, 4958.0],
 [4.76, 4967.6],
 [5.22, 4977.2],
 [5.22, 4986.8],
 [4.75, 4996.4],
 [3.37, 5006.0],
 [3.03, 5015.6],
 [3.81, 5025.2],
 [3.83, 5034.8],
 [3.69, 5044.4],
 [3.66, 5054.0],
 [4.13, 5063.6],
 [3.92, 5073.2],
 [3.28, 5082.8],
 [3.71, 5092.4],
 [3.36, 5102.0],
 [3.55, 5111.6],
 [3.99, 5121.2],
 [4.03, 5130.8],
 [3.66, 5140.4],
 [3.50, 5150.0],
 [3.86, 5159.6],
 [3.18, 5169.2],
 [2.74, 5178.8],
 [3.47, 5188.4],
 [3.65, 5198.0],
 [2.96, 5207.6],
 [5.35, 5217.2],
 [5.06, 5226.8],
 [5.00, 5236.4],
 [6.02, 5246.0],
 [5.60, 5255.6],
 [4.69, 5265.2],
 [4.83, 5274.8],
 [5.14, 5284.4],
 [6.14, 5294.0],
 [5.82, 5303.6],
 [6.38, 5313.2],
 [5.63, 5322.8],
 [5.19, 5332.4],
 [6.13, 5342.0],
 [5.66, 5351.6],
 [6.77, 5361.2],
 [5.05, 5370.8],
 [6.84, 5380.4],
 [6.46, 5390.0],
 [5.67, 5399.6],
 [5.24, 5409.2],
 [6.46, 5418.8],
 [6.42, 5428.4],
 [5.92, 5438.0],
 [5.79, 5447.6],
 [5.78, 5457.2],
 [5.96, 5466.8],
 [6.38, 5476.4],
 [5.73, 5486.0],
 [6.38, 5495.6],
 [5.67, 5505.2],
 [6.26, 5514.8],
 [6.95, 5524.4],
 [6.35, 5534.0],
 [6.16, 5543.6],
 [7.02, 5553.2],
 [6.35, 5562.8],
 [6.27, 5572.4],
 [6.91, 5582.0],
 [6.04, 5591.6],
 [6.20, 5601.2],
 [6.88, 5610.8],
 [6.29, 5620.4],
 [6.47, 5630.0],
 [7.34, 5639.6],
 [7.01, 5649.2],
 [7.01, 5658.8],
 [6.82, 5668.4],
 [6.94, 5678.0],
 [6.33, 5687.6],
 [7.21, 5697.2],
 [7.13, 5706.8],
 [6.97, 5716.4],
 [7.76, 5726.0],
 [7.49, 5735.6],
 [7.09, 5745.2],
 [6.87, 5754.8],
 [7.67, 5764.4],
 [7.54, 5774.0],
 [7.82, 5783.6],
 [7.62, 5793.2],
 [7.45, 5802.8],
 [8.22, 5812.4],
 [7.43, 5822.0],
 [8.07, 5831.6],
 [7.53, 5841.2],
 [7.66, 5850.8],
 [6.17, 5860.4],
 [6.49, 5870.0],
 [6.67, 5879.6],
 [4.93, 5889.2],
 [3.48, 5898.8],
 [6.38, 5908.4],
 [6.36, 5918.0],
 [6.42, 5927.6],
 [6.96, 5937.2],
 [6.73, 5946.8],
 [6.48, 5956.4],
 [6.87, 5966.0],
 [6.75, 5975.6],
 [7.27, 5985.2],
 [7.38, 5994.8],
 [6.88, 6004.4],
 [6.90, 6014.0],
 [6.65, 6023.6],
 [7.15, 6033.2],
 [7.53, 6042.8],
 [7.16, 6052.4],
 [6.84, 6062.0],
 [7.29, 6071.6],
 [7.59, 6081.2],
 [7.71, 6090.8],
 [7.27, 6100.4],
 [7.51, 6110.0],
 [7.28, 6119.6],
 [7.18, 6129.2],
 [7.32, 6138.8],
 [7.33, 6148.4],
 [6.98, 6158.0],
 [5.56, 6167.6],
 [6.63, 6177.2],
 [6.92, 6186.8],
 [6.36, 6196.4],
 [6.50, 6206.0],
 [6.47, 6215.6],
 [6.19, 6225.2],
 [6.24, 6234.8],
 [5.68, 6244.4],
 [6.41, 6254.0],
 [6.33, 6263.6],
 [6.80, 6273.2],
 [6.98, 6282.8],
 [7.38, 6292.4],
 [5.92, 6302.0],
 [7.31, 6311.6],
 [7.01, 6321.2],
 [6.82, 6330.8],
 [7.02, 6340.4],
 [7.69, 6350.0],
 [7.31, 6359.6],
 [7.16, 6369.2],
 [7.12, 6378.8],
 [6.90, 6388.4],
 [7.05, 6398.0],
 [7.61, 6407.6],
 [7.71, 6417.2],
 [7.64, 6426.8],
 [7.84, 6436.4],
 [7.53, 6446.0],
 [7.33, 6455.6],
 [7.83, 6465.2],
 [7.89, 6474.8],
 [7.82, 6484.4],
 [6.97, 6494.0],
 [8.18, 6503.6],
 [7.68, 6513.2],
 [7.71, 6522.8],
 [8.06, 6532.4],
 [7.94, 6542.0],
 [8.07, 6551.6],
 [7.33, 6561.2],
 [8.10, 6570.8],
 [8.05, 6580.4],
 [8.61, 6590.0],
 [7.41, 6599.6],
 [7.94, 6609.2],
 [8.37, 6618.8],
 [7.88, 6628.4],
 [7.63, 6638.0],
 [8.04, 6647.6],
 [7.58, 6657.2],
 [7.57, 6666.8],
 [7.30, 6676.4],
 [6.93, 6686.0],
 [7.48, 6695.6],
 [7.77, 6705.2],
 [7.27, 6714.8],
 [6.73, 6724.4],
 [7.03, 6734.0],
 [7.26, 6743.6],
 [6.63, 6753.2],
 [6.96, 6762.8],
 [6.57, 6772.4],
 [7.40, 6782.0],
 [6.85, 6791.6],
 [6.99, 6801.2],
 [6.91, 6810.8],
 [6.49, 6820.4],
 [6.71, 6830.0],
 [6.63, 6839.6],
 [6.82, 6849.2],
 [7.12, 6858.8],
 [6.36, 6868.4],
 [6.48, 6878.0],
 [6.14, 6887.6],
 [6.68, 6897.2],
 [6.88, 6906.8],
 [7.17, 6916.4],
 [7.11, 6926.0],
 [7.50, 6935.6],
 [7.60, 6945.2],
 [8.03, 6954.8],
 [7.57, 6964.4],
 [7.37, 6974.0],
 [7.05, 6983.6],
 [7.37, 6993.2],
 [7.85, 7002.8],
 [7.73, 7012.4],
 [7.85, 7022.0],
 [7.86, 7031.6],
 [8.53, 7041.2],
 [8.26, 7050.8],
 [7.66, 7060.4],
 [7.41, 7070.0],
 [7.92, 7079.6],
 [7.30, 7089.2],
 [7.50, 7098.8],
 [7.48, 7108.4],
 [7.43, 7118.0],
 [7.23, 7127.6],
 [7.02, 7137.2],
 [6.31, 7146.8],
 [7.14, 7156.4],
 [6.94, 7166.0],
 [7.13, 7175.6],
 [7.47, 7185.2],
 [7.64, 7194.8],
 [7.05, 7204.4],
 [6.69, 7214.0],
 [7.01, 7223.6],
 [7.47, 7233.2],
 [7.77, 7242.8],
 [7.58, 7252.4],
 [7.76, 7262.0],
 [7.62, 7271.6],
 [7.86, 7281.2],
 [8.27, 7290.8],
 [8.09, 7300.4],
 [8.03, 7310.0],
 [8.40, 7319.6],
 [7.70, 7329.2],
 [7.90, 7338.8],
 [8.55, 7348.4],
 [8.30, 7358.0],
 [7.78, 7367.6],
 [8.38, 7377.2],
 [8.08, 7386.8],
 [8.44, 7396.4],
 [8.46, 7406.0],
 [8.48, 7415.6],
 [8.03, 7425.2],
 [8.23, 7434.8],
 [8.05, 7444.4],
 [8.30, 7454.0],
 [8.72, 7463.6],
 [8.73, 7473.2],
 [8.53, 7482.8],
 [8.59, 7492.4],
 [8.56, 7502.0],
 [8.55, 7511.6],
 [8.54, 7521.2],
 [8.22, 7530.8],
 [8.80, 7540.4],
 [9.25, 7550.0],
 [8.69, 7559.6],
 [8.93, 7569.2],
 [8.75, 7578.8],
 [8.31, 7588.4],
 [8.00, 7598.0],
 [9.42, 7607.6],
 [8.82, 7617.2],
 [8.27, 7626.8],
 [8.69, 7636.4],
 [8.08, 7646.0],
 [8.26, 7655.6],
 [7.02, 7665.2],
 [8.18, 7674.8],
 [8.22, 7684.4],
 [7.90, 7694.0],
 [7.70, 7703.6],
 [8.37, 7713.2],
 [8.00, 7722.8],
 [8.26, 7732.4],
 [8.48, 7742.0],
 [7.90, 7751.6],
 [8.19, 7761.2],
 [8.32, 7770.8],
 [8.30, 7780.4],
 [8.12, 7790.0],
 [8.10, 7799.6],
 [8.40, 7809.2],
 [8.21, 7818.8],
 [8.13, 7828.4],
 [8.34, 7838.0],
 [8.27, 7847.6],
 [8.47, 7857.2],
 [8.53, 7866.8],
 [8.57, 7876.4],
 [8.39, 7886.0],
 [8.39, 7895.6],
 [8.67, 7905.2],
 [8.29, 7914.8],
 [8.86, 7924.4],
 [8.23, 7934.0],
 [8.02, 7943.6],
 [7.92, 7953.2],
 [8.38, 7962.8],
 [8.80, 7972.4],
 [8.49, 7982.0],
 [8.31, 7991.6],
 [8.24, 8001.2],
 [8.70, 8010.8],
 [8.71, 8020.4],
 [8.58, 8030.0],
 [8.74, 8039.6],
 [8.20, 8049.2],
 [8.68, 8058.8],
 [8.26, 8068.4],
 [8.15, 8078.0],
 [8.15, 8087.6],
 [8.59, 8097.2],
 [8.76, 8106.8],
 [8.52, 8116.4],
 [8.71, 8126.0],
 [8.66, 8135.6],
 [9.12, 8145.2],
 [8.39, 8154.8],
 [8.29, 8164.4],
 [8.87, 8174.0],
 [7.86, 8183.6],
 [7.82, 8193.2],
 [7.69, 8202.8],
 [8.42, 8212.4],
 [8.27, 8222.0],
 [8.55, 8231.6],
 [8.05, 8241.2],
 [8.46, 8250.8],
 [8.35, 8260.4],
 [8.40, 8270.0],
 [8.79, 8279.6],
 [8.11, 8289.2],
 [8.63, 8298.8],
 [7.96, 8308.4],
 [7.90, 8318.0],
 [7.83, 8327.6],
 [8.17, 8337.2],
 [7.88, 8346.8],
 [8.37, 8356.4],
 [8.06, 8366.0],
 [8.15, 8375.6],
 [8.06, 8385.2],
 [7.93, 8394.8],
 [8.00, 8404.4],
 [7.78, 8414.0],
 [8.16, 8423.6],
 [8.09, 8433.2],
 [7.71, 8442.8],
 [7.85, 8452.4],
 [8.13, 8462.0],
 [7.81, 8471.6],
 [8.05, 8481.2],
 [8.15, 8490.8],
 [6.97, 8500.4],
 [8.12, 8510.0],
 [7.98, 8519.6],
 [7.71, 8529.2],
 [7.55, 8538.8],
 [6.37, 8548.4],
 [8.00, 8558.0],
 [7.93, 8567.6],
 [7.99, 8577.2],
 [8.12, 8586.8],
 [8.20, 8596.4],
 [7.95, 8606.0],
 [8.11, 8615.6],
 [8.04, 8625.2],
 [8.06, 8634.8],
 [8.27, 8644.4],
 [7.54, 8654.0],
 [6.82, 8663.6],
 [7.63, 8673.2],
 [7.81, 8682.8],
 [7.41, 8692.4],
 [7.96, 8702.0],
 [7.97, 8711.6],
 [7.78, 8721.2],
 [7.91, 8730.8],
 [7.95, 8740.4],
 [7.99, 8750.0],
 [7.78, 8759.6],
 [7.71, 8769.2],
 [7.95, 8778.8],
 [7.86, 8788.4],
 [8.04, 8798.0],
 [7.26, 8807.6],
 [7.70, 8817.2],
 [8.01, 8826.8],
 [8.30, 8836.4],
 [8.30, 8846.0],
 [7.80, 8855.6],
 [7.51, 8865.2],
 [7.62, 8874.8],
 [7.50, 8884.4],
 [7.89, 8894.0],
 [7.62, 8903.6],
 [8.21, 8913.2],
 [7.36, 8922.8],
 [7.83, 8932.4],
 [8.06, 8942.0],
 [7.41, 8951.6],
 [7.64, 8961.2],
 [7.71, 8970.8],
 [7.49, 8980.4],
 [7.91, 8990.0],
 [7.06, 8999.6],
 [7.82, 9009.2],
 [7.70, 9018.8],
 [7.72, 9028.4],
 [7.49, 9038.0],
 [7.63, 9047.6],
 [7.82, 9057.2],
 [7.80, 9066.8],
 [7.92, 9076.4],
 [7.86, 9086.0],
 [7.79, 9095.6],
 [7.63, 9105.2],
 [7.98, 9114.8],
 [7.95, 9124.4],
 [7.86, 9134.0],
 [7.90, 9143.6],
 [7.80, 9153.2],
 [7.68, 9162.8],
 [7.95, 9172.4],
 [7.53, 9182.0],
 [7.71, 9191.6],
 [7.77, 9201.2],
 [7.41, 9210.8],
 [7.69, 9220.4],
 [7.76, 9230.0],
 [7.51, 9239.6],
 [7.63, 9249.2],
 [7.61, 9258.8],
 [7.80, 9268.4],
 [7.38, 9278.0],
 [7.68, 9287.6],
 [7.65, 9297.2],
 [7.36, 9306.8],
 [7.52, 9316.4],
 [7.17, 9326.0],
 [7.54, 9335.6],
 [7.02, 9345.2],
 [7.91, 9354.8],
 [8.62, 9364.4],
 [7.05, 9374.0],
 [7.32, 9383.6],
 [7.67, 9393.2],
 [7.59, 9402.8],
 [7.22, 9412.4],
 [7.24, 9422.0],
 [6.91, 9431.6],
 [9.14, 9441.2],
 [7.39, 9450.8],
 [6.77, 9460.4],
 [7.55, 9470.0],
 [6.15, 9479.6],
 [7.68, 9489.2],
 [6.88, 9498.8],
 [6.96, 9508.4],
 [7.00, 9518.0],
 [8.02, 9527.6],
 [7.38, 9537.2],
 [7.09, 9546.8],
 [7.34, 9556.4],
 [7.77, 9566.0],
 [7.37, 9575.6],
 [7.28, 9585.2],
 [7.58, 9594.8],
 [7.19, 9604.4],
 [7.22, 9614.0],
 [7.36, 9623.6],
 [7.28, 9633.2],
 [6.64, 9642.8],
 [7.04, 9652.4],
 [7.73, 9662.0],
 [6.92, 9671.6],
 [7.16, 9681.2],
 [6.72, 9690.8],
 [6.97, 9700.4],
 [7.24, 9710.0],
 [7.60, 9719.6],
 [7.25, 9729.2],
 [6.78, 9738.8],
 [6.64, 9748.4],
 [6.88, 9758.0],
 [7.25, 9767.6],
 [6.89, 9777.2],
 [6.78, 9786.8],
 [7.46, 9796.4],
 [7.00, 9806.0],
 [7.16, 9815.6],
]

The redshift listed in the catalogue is 0.00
